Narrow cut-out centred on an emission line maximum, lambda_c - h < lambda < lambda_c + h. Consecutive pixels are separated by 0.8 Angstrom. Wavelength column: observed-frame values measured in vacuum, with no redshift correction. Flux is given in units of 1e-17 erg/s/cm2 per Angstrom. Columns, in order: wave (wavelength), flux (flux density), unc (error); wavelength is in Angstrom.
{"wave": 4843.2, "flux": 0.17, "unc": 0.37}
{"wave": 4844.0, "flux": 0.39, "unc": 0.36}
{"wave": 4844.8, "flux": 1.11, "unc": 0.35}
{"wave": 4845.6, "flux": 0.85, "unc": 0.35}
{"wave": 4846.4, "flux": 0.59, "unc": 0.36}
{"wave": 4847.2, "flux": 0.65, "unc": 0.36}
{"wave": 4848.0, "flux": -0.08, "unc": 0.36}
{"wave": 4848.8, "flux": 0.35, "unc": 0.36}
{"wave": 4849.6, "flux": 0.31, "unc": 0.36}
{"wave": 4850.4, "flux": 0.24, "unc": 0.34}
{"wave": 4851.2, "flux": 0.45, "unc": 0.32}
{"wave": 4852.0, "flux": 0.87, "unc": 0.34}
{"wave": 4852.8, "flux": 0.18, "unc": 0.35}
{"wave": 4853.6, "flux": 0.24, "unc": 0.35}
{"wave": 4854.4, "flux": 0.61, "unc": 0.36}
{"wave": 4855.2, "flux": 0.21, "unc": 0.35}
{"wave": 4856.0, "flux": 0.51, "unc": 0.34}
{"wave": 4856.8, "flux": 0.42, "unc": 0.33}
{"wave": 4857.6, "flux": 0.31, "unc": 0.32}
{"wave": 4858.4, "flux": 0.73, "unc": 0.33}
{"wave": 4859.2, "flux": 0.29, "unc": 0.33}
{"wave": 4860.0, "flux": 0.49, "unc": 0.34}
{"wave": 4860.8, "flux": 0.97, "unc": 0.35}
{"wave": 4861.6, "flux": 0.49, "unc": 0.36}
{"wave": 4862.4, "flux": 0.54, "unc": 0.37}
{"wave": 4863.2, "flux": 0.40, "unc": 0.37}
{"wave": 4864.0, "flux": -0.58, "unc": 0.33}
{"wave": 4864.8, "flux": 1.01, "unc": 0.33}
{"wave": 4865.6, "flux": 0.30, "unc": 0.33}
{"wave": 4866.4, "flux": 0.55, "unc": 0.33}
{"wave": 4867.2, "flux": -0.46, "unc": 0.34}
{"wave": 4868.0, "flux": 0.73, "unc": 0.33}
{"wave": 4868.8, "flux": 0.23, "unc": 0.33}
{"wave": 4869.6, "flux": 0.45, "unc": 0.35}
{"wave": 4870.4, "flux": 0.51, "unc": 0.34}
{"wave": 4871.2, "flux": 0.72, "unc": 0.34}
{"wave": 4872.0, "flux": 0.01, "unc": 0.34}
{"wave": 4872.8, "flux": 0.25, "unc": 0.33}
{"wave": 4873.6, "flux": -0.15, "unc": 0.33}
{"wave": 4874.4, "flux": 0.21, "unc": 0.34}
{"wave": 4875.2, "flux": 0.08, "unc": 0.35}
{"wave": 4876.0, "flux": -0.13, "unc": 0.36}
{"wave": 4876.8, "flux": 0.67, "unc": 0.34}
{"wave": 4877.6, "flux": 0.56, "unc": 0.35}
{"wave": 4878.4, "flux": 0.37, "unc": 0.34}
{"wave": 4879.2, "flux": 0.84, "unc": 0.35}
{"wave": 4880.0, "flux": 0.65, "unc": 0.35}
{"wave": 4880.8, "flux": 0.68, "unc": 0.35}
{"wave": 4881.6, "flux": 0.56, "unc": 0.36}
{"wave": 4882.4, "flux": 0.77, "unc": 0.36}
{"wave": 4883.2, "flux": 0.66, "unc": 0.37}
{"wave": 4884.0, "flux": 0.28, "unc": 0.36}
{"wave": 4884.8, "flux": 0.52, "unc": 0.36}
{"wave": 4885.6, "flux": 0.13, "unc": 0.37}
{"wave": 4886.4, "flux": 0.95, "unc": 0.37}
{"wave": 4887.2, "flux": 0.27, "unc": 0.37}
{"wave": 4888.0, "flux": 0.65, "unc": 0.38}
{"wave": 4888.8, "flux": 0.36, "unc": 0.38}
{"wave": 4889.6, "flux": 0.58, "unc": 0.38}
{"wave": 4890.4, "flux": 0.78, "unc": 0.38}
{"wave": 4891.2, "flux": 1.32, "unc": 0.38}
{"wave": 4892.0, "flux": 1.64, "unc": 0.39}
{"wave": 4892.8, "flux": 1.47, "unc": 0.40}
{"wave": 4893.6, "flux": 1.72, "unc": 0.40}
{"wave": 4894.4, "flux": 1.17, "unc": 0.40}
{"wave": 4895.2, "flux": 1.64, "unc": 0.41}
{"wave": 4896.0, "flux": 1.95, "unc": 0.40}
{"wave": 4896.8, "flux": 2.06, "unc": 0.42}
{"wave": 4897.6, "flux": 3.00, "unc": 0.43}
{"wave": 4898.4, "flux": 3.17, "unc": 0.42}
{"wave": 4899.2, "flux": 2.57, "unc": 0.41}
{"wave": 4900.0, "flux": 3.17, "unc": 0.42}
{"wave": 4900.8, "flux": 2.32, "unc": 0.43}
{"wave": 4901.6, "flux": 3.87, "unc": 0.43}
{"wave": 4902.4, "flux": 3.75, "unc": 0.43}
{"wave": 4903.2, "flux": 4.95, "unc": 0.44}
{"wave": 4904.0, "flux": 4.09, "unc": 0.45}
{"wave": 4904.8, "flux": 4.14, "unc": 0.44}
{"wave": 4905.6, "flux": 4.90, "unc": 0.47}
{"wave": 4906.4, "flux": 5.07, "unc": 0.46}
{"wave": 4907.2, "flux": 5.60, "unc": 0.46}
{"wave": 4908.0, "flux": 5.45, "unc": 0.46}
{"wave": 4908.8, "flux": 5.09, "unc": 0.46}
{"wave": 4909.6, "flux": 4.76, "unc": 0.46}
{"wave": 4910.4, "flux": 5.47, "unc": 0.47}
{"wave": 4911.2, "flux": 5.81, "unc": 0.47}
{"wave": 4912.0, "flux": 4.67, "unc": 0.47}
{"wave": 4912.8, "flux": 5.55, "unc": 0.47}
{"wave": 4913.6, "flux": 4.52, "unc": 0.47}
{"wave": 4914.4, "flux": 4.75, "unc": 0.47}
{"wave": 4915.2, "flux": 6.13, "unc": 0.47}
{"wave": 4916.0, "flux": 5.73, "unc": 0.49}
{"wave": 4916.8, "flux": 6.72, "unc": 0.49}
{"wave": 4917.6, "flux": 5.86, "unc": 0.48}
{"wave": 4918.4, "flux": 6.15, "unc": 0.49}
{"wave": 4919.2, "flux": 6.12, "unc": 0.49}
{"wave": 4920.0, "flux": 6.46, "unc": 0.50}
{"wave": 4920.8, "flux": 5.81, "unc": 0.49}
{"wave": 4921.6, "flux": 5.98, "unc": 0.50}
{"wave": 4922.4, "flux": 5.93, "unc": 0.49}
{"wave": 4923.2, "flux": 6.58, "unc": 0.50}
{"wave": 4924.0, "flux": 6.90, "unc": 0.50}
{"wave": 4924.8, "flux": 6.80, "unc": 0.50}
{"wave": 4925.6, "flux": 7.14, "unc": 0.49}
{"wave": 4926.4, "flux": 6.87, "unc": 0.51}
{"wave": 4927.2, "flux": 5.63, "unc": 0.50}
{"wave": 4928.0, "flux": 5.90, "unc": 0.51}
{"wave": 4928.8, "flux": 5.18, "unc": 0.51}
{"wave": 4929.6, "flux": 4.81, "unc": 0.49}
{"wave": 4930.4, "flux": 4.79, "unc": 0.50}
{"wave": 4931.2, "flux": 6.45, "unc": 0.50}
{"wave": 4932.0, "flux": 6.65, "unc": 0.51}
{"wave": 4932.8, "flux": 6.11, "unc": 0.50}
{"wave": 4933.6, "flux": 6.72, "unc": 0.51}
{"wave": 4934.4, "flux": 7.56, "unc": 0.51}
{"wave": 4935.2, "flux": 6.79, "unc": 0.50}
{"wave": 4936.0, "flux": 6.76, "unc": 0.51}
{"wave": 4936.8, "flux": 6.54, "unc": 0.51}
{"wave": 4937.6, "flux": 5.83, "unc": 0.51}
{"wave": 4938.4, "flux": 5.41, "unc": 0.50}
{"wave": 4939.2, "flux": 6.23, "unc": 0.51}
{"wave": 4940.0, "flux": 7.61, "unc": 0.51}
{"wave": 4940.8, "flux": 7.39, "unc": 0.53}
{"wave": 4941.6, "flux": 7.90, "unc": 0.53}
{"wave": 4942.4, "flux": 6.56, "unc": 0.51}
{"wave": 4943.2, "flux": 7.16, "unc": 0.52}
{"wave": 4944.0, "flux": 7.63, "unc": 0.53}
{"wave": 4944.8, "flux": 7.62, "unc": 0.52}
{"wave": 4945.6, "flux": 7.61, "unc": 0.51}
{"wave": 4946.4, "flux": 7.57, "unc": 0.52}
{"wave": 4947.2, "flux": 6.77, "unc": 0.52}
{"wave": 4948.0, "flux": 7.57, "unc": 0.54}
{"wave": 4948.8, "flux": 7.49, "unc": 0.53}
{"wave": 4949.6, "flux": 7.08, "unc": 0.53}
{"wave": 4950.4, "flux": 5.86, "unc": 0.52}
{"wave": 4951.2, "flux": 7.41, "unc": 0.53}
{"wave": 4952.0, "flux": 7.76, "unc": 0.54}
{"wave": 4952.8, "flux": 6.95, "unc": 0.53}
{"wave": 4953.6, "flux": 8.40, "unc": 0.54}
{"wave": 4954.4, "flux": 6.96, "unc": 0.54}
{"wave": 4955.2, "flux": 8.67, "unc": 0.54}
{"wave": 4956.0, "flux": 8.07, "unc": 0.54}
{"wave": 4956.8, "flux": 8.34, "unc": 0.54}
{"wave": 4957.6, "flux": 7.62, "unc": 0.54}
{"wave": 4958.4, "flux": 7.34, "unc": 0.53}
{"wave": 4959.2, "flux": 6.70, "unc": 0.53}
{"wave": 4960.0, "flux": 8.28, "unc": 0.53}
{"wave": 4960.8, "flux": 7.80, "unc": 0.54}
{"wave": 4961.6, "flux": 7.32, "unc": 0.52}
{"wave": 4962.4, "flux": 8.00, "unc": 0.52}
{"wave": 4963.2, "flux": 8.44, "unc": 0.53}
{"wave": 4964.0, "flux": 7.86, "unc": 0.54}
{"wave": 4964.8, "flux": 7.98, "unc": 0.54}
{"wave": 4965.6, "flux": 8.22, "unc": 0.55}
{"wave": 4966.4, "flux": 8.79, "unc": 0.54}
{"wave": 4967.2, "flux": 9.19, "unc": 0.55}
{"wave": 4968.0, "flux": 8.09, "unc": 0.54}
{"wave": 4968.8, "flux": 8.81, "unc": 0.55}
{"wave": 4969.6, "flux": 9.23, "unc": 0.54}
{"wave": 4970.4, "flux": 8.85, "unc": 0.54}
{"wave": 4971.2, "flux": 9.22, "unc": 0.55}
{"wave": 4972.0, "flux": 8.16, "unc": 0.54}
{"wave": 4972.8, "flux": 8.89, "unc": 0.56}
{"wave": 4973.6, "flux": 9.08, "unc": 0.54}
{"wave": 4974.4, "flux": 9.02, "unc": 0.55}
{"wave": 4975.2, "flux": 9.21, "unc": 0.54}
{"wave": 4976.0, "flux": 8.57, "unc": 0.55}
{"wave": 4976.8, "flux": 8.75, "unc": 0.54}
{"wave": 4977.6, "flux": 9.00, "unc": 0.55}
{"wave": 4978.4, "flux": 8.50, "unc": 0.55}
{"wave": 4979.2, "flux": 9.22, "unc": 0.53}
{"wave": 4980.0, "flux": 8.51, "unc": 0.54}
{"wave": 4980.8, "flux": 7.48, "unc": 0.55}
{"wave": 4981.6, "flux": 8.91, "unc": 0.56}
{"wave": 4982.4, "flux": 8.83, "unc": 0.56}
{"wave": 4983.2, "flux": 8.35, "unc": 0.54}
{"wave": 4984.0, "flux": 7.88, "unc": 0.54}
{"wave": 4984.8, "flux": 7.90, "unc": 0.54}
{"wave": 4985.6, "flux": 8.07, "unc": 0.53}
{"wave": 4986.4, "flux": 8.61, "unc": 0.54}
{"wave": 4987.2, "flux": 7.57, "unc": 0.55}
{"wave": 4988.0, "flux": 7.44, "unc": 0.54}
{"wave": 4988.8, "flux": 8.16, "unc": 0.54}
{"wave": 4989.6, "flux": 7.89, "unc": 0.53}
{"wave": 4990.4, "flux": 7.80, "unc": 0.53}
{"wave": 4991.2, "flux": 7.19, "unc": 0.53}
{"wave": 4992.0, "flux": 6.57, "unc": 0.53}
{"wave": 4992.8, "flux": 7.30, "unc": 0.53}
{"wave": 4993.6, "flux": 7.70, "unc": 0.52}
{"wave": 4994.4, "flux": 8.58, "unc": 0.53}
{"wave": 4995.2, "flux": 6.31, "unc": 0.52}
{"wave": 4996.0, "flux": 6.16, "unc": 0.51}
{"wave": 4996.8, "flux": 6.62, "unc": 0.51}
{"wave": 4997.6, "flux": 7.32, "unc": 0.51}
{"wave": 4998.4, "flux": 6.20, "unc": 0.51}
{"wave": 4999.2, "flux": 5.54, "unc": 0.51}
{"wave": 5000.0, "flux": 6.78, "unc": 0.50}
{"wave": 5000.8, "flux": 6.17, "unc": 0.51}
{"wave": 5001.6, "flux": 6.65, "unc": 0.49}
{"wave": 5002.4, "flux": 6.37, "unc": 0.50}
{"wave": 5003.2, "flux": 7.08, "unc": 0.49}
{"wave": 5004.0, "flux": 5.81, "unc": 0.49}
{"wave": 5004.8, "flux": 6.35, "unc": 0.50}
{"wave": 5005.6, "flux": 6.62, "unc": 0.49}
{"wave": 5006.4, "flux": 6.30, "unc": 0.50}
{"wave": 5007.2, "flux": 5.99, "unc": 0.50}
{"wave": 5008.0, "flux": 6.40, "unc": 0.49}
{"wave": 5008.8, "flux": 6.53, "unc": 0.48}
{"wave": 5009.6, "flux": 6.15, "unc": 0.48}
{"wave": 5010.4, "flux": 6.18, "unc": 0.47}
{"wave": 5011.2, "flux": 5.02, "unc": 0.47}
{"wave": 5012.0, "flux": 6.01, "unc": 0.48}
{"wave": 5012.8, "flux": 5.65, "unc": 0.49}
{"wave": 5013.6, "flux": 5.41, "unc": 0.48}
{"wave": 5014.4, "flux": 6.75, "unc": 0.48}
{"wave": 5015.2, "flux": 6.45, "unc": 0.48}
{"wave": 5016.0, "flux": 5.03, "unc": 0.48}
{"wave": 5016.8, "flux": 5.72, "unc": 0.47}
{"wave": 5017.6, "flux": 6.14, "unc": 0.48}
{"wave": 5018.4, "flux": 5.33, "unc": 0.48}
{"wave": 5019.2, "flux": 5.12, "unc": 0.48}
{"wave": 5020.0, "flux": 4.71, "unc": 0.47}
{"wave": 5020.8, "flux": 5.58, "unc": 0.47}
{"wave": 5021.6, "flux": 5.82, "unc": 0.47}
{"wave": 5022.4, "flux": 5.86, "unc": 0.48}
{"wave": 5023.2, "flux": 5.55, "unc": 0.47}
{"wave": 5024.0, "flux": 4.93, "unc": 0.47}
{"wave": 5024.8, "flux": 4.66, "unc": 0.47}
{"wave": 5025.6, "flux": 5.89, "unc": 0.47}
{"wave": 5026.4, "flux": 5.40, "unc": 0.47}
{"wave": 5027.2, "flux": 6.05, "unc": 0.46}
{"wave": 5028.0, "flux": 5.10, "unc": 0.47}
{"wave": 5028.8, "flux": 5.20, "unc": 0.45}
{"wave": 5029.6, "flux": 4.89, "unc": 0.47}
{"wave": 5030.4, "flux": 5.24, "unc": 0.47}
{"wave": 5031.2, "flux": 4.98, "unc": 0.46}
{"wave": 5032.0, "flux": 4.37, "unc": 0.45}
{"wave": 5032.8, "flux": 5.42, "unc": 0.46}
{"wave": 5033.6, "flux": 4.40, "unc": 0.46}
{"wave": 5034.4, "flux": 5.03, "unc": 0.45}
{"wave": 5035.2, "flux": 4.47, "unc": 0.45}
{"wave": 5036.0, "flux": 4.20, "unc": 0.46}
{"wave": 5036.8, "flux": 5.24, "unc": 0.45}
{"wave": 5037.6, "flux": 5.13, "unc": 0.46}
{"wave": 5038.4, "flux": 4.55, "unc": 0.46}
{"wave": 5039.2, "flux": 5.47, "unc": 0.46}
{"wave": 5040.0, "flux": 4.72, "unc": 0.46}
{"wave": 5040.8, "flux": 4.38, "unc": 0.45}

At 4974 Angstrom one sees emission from C IV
